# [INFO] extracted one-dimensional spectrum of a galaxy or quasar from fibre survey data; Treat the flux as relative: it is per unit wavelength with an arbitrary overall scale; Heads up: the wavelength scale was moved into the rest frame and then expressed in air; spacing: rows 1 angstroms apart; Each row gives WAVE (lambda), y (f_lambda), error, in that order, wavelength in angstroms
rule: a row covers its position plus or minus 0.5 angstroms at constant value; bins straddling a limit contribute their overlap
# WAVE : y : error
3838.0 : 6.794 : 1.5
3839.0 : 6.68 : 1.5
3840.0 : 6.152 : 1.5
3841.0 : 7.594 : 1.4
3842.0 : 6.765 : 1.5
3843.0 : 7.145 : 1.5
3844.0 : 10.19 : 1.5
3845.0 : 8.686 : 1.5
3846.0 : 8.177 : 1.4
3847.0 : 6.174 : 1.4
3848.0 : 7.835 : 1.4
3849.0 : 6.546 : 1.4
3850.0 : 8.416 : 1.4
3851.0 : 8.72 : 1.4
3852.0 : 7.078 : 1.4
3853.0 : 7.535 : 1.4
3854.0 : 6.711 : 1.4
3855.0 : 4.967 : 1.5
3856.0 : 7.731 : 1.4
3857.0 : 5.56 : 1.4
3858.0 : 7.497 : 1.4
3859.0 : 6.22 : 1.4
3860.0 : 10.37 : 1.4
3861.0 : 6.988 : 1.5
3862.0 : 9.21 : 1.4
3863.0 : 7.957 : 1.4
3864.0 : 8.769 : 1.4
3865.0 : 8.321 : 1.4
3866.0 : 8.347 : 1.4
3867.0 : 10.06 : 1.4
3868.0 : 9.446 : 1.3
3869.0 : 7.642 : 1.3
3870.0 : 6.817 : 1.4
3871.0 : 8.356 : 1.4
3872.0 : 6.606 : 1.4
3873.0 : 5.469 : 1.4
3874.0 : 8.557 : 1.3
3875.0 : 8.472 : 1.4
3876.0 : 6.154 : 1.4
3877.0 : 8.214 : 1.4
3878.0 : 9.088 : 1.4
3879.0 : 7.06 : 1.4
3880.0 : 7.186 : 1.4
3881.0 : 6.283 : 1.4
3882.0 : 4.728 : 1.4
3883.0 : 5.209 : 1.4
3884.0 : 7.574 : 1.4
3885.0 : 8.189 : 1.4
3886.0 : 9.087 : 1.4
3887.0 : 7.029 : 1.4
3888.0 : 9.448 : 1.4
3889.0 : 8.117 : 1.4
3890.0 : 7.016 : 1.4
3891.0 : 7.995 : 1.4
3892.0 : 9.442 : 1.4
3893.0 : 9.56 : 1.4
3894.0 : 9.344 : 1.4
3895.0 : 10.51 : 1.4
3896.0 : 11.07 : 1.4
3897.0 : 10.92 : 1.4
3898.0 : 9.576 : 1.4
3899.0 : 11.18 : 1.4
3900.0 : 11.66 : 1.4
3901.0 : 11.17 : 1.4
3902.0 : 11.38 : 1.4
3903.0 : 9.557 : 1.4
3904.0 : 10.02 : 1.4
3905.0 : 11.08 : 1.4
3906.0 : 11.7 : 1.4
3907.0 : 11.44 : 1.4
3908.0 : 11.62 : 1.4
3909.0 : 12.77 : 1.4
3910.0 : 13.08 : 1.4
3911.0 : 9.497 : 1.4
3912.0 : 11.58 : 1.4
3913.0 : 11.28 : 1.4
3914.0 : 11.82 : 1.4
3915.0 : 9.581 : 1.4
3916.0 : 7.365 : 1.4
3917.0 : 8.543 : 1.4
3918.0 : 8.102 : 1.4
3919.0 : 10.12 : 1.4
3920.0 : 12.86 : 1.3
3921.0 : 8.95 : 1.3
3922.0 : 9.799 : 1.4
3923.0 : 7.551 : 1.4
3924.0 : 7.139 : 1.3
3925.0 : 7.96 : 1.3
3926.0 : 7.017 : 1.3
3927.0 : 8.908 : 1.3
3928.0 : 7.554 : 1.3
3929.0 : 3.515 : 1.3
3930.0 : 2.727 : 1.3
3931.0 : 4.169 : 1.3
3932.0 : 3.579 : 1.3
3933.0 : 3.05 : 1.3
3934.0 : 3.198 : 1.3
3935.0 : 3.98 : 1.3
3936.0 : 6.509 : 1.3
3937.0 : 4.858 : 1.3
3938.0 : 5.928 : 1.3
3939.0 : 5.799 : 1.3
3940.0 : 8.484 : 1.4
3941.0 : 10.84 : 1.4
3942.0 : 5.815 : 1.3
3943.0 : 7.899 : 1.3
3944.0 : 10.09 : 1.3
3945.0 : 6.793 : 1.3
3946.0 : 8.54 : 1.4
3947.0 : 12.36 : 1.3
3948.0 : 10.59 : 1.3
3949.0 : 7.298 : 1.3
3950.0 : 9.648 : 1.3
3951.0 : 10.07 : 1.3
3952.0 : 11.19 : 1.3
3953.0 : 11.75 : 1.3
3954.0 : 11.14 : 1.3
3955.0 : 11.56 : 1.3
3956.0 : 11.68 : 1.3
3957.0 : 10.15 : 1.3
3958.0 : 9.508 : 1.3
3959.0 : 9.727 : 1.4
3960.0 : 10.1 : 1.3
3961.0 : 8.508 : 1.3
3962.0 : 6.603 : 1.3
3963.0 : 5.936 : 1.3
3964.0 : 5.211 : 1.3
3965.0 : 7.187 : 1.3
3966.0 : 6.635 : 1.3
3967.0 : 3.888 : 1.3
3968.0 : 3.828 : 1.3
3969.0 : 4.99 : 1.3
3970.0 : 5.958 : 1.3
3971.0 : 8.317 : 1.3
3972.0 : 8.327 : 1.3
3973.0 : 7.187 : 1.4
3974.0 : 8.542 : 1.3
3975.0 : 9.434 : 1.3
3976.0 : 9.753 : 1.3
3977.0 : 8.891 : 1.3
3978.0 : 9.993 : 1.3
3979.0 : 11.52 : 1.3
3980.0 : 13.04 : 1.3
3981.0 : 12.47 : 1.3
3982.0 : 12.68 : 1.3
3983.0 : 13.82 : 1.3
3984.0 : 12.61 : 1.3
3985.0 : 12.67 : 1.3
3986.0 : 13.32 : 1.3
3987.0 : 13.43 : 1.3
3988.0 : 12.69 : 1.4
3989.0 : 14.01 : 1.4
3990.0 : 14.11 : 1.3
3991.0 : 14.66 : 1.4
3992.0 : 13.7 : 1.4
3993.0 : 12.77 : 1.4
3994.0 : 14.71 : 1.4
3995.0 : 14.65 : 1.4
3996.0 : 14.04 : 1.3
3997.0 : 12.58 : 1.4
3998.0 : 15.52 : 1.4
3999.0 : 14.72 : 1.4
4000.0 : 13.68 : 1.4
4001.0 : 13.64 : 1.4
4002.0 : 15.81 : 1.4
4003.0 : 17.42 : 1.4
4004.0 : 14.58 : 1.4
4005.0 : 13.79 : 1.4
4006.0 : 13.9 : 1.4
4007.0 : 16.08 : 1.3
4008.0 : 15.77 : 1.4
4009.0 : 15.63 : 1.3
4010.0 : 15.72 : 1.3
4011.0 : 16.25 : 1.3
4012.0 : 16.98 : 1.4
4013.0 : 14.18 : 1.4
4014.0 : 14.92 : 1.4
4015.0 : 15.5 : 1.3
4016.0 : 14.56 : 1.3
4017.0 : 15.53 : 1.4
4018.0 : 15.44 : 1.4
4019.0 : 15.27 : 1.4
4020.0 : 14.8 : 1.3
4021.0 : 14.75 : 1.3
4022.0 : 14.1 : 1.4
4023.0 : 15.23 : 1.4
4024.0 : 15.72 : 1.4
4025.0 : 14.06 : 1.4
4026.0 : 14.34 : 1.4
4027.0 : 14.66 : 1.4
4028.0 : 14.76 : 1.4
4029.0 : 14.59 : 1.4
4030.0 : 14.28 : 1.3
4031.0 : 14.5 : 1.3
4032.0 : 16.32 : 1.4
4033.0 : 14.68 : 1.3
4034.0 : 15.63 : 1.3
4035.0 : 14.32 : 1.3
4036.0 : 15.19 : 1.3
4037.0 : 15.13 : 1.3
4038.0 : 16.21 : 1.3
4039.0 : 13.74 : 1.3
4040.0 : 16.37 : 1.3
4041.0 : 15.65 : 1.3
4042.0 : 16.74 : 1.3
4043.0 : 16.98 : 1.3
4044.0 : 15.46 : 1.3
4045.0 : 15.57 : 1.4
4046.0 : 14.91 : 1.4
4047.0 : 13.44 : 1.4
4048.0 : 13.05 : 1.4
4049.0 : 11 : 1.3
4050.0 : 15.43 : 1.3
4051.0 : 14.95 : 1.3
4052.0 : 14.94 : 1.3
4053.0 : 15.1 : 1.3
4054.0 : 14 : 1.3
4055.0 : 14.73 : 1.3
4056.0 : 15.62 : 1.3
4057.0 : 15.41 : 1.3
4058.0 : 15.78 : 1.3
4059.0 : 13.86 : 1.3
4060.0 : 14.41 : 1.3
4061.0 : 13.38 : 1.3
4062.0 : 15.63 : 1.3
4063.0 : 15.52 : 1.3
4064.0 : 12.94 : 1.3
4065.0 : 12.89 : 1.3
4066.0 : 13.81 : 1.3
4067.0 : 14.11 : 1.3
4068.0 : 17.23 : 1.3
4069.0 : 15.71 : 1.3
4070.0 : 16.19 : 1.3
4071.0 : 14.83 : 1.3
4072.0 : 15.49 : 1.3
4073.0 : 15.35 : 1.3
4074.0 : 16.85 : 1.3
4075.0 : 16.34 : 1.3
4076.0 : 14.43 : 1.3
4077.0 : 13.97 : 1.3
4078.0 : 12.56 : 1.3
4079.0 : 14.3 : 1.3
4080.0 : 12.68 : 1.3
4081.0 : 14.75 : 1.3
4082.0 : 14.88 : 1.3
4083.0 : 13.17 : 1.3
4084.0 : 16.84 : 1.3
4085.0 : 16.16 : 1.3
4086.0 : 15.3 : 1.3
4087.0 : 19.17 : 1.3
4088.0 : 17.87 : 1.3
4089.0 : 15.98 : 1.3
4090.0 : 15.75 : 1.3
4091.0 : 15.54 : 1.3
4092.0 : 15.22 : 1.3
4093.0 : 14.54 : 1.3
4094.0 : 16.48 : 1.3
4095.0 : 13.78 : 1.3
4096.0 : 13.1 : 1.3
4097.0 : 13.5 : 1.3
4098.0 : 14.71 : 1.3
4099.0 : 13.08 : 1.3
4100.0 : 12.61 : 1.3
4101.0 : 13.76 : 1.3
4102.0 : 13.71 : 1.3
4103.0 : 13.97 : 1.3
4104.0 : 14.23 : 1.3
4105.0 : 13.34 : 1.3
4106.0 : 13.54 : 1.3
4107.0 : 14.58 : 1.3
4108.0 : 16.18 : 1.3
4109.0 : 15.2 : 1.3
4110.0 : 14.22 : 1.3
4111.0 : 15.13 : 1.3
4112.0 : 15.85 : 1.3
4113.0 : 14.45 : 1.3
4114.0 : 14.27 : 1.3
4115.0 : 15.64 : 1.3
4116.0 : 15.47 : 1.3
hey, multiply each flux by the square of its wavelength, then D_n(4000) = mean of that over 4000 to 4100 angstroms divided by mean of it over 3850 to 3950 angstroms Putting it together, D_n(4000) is 1.9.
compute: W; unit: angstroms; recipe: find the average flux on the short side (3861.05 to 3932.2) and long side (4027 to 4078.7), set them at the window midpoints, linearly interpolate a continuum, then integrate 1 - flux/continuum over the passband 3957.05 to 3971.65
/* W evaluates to 5.6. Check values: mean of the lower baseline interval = 8.73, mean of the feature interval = 7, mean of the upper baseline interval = 14.9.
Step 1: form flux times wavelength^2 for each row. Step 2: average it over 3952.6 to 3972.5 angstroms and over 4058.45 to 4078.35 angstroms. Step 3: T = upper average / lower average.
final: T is 1.94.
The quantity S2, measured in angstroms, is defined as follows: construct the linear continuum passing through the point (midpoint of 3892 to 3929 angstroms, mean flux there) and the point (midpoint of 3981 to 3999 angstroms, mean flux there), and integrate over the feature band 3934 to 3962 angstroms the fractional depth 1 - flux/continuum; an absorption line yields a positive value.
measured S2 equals 7.1 angstroms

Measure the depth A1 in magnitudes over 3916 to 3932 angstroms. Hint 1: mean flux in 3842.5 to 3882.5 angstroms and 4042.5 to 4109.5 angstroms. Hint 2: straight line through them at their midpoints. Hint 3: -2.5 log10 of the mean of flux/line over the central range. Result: 0.27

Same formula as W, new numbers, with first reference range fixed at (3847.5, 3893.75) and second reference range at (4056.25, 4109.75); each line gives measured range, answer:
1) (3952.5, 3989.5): 4.8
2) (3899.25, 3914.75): -4.1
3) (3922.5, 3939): 7.1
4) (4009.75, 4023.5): -2.9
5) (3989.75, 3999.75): -1.9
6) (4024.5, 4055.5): -3.5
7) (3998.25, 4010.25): -2.8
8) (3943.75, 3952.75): 0.6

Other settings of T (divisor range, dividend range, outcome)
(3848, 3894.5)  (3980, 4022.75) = 2.00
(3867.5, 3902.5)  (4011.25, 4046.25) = 1.93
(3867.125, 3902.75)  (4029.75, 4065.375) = 1.90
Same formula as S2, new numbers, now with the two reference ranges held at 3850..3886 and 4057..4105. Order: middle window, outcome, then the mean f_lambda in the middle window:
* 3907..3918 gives -1.92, 10.6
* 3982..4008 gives -4.89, 14.1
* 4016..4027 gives -1.82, 14.9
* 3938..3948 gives 1.61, 8.49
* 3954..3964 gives 1.35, 9.19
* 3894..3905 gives -2.60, 10.7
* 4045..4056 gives -0.41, 14.3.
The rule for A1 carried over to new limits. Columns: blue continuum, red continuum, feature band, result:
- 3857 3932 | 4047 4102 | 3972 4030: -0.123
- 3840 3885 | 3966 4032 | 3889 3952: 0.115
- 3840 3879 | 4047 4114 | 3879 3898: 0.051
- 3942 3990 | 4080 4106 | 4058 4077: -0.090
